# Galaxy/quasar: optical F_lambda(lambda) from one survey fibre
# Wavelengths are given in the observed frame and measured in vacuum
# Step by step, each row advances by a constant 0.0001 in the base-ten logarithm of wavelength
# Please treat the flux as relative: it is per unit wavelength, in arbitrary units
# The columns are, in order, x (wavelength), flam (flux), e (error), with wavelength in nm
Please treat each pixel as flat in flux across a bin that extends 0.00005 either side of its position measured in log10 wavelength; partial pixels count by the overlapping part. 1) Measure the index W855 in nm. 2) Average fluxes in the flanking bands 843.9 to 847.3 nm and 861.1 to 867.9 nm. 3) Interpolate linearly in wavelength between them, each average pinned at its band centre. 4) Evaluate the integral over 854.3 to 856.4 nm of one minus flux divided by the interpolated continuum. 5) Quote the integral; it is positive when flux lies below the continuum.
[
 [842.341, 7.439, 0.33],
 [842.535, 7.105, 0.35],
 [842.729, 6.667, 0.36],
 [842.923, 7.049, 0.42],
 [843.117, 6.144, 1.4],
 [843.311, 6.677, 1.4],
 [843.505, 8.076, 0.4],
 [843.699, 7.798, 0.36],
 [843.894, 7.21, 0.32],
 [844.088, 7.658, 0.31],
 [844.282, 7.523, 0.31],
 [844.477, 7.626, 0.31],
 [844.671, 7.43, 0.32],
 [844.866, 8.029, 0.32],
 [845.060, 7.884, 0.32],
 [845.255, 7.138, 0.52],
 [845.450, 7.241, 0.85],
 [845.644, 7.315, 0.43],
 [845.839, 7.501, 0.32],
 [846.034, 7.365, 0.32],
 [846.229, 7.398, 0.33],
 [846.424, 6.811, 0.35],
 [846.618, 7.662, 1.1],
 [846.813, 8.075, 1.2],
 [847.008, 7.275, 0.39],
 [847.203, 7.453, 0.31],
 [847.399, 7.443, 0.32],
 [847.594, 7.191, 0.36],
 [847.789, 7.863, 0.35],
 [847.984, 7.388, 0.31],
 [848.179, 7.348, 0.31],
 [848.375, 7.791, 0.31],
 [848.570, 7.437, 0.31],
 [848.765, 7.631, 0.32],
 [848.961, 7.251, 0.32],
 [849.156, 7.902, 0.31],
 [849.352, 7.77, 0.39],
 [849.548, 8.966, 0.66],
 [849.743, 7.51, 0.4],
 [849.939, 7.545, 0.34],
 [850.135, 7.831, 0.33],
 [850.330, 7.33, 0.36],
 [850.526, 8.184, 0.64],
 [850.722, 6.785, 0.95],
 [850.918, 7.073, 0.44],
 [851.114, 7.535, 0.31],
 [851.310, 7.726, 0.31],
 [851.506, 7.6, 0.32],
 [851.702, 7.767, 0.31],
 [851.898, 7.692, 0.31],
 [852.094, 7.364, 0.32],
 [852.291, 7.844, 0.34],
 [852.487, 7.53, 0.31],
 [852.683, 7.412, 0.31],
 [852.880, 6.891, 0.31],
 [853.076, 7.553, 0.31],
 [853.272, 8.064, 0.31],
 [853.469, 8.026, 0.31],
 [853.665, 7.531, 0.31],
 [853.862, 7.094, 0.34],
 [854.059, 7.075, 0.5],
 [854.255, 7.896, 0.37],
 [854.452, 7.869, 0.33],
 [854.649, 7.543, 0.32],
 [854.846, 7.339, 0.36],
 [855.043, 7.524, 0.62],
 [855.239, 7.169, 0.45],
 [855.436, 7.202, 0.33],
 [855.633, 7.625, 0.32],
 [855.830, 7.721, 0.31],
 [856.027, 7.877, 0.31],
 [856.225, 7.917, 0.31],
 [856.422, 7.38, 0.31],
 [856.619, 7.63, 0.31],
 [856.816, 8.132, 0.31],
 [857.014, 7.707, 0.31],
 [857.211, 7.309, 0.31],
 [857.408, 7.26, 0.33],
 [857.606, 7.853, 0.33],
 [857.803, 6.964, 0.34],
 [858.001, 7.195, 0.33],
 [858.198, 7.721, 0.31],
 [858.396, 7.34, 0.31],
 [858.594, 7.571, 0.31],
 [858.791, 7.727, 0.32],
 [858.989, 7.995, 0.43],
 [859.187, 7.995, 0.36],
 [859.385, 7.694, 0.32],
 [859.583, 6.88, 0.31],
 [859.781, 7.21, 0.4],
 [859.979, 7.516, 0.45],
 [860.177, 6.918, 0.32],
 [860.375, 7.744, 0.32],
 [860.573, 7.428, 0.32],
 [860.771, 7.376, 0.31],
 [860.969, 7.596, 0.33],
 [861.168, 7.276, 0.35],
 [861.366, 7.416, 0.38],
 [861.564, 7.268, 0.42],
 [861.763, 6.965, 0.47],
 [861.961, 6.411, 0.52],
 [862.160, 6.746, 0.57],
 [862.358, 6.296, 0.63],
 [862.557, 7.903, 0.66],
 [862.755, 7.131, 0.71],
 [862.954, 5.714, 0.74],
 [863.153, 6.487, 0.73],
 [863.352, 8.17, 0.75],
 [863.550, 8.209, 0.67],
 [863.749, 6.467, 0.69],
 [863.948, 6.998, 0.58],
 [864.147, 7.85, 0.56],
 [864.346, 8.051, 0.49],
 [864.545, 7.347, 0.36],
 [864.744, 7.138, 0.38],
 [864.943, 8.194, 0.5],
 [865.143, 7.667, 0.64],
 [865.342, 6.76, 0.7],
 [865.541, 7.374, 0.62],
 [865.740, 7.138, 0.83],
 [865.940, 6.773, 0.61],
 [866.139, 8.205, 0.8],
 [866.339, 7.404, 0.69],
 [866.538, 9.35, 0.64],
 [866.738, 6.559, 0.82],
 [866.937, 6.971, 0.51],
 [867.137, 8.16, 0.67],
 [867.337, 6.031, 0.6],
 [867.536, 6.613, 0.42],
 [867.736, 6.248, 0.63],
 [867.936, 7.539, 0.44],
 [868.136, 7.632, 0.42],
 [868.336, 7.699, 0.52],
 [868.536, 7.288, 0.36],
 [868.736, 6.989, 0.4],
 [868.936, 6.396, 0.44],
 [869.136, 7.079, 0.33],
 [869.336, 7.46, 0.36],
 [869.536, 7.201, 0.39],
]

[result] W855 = -0.066 nm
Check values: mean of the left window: 7.49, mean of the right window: 7.22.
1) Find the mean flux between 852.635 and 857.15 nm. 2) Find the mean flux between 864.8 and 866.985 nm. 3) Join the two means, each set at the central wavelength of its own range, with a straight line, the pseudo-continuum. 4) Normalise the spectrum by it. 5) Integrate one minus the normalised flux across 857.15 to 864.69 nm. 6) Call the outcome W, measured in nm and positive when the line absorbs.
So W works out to 0.216 nm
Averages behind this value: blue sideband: 7.57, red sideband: 7.5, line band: 7.31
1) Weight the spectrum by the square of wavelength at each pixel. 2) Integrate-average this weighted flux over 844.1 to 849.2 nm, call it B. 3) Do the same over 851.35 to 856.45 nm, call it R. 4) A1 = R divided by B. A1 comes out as 1.0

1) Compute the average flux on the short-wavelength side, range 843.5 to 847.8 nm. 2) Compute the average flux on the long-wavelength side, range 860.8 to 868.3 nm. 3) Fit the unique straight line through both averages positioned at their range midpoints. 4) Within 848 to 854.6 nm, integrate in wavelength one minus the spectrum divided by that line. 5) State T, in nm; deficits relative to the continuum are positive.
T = -0.15 nm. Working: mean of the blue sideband 7.5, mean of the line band 7.6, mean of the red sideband 7.25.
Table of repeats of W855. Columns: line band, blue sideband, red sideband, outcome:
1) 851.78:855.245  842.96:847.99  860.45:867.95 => -0.09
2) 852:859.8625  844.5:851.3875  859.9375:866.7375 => -0.12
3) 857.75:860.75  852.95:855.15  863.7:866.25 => 0.01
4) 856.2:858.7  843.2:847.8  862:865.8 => -0.07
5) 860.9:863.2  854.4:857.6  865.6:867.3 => 0.18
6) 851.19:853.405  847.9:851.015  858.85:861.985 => -0.01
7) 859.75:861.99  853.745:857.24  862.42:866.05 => 0.03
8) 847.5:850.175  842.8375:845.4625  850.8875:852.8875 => -0.07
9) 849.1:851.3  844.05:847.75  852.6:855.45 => -0.06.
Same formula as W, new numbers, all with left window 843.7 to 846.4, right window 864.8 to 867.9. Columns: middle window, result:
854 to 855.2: -0.02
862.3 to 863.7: 0.04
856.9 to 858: -0.01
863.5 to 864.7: -0.02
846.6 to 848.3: -0.01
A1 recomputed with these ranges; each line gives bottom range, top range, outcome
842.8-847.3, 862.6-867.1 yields 1.04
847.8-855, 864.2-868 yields 1.00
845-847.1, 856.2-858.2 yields 1.04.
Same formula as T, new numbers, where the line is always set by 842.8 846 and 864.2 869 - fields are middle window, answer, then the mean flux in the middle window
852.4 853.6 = -0.04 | 7.58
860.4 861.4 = -0.01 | 7.44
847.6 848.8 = -0.03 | 7.55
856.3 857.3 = -0.04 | 7.64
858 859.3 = -0.06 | 7.68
